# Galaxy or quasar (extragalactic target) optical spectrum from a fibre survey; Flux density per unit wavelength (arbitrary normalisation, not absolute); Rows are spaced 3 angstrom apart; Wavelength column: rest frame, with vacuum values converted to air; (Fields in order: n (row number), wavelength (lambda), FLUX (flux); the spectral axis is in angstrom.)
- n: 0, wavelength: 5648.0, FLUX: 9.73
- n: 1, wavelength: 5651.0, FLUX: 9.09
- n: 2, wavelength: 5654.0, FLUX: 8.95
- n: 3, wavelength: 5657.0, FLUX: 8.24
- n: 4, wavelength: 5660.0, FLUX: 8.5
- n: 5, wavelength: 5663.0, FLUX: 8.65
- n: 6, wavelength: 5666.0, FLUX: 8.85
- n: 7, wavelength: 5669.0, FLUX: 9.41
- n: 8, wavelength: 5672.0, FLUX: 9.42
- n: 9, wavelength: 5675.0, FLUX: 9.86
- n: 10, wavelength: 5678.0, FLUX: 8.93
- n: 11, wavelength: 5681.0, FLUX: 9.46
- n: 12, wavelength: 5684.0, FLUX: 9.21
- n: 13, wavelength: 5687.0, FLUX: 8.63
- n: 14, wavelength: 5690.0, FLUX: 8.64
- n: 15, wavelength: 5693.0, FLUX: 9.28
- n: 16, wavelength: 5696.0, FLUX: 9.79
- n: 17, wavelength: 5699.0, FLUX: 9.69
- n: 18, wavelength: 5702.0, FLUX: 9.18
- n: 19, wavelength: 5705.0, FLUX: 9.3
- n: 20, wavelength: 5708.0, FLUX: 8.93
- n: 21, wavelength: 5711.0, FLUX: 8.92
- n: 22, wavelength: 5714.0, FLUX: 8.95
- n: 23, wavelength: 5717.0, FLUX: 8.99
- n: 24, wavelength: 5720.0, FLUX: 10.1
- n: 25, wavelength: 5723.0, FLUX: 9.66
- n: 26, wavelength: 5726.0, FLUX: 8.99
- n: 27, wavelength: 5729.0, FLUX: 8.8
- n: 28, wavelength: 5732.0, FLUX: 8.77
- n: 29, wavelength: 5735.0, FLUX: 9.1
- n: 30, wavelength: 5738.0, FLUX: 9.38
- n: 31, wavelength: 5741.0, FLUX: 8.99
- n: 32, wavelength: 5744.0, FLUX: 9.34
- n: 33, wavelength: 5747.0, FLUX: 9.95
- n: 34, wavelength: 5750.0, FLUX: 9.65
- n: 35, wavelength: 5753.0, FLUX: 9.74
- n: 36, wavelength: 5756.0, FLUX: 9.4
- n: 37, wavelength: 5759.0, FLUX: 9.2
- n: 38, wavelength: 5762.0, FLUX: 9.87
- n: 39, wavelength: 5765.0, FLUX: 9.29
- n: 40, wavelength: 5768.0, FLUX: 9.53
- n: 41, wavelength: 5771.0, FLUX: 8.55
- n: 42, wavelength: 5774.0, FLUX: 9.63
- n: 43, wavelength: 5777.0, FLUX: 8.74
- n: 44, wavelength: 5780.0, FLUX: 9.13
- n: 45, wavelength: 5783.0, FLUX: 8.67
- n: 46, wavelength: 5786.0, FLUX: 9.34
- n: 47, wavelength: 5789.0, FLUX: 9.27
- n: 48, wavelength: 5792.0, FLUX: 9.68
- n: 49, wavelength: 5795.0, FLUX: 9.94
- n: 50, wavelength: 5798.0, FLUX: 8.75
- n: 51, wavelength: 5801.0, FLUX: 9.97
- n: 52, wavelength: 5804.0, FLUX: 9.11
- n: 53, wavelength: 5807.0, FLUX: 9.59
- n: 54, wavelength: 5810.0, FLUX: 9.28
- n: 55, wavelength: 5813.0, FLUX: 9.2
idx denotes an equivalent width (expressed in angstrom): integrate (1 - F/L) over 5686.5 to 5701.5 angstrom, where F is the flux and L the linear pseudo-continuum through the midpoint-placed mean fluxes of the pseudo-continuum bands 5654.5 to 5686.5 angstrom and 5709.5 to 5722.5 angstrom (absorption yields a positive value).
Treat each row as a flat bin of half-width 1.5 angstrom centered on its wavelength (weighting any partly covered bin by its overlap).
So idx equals -0.1 angstrom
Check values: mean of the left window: 9.04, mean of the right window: 9.27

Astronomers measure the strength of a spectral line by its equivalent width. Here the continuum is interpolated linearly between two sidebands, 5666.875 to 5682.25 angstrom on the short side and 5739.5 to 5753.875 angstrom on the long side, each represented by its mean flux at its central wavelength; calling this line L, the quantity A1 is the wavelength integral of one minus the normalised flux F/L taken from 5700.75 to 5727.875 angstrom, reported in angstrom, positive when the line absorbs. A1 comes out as 0.71 angstrom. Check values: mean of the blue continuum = 9.39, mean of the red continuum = 9.53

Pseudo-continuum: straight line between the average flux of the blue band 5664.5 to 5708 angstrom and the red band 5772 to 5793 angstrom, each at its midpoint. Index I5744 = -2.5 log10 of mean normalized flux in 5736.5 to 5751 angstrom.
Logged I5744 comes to -0.03 mag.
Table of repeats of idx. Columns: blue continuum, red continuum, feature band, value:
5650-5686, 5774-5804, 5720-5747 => -0.16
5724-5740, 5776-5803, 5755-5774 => -0.33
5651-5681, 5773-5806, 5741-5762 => -0.74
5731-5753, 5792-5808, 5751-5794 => 0.56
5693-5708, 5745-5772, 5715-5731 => 0.27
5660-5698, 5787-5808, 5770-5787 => 0.73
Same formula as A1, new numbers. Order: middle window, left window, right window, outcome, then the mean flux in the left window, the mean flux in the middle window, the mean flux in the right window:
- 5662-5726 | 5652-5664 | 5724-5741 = -3.1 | 8.6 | 9.23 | 9.03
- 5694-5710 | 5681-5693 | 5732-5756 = -0.5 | 8.96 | 9.36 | 9.4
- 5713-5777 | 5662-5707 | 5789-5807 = 0.3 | 9.22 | 9.32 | 9.48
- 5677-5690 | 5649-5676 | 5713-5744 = 0.1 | 8.99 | 9.01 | 9.18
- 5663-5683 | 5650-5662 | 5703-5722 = -1.0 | 8.68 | 9.27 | 9.21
